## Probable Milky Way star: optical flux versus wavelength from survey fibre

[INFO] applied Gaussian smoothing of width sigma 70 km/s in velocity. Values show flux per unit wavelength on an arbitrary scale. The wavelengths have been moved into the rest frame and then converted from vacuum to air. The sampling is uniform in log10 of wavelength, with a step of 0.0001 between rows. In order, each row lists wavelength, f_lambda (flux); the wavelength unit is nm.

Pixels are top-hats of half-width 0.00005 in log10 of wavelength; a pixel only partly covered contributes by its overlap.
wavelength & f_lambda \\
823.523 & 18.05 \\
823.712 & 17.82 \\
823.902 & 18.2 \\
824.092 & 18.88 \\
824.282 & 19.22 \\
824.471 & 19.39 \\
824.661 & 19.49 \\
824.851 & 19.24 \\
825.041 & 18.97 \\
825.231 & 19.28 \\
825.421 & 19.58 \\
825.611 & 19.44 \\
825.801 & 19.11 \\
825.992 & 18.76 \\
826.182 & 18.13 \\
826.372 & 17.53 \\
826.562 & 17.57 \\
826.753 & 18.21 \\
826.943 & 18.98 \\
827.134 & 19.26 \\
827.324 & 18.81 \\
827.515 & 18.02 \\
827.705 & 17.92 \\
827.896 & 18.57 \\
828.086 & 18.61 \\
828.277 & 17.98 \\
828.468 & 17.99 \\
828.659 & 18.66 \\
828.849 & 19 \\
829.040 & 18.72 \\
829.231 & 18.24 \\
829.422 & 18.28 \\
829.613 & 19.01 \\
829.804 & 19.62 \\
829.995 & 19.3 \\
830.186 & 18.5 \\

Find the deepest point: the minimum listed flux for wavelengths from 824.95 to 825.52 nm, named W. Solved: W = 18.97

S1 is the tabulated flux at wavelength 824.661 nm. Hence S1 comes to 19.49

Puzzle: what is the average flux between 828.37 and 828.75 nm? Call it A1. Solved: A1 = 18.3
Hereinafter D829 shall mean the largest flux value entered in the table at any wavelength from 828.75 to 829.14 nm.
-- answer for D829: 19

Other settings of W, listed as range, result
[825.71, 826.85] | 17.53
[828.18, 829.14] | 17.98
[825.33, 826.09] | 18.76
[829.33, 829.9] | 18.28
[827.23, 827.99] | 17.92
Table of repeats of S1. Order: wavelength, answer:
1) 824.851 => 19.24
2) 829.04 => 18.72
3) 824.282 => 19.22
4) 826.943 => 18.98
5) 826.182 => 18.13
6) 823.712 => 17.82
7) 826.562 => 17.57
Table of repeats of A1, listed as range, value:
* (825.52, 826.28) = 18.8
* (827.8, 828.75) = 18.4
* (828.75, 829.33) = 18.7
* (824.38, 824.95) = 19.4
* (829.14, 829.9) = 18.8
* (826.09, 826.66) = 17.7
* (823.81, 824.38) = 18.8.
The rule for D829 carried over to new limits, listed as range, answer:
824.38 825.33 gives 19.49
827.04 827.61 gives 19.26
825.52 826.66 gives 19.44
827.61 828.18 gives 18.61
